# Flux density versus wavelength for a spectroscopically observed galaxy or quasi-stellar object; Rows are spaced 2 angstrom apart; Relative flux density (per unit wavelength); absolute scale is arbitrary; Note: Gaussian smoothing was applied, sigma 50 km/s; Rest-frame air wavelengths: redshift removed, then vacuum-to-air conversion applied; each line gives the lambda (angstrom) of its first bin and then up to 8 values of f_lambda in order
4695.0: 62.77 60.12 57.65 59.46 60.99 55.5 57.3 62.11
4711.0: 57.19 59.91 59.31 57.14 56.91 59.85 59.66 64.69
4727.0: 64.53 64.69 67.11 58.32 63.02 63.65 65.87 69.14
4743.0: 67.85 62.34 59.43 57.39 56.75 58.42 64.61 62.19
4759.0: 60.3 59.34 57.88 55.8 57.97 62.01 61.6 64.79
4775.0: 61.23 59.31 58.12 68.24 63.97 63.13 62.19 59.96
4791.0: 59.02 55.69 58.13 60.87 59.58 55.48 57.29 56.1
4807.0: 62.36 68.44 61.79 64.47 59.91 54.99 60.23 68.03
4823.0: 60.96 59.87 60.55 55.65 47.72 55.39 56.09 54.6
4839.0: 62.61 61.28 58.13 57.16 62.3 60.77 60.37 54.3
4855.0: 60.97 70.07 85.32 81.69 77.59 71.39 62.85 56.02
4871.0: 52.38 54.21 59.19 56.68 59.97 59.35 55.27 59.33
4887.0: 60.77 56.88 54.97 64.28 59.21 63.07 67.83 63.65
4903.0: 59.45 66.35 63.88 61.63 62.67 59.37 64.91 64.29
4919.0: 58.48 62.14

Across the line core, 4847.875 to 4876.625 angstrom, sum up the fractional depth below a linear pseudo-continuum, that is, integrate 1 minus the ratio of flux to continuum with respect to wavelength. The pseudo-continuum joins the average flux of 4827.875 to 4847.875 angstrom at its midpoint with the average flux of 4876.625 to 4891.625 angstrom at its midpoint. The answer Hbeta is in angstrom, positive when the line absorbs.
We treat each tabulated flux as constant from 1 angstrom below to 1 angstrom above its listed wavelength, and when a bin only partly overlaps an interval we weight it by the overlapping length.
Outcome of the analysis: -3.5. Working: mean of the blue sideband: 57.1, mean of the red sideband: 58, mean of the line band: 64.6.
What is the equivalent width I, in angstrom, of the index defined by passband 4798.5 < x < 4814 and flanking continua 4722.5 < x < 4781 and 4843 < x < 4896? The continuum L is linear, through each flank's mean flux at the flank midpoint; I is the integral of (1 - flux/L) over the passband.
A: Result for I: 0.3 angstrom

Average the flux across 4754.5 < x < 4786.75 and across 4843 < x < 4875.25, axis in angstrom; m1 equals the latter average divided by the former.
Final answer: 1.0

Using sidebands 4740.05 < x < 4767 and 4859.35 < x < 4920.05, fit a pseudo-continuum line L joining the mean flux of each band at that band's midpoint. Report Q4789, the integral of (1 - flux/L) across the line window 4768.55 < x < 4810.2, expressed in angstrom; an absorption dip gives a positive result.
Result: 0.2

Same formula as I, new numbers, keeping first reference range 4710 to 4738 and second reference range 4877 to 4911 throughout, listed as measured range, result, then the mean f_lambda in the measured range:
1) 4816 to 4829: 0.1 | 60.4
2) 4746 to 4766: 0.6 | 59.2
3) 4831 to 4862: -0.6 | 62.3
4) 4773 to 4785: -0.3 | 62.5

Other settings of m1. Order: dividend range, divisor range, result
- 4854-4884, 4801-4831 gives 1.07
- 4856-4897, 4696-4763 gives 1.03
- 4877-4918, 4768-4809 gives 1.01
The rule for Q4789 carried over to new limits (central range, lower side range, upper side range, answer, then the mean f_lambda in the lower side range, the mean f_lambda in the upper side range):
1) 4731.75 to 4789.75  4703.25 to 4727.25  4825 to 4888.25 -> -1.6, 59.4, 60.9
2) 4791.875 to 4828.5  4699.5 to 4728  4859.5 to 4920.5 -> 0.5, 59.6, 62.1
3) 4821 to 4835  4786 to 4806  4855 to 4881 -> 0.9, 58.4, 65.2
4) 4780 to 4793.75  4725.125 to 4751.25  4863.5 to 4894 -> 0.0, 63.3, 59.2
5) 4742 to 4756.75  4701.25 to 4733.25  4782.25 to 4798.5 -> -0.2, 60.4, 60.3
